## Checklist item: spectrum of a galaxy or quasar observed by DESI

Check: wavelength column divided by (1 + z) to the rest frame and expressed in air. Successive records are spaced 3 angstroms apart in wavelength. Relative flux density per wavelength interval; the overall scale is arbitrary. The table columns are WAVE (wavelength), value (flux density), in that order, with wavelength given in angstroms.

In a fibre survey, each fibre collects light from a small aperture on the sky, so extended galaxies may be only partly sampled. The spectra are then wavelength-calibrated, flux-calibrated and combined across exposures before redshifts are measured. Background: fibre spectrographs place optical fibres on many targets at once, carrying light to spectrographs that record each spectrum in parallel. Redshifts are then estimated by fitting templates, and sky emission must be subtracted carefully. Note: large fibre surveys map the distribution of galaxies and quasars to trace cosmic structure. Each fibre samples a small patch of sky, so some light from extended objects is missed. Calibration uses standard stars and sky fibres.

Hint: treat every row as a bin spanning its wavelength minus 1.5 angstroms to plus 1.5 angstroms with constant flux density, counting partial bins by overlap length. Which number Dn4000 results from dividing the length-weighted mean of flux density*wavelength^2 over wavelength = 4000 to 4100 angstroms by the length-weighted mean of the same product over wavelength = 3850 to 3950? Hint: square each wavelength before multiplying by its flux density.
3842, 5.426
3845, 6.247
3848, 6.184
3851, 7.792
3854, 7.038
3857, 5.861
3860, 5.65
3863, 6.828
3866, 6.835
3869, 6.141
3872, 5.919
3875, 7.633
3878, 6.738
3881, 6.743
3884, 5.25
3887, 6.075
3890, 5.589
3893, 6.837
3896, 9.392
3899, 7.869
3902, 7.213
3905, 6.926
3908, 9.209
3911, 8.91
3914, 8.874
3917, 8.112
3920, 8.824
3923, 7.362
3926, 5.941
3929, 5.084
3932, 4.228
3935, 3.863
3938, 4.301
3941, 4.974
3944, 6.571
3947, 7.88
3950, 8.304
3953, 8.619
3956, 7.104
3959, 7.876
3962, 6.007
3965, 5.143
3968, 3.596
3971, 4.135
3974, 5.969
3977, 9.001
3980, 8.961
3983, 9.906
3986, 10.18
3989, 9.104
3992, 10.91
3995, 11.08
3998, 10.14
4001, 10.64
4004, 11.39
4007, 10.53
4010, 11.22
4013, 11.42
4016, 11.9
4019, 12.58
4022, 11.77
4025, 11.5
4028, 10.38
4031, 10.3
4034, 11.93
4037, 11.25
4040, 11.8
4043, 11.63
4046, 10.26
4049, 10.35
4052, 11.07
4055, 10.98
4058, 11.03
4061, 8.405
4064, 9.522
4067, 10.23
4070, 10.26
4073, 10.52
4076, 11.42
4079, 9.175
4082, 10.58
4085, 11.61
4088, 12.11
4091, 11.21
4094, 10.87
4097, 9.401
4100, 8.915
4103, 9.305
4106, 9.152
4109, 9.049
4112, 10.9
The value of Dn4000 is 1.73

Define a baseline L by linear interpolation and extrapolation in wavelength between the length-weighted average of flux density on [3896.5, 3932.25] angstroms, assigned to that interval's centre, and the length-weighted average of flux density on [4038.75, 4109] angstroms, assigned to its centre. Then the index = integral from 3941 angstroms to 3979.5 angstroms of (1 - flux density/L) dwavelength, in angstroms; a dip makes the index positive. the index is 7.7 angstroms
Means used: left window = 7.55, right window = 10.4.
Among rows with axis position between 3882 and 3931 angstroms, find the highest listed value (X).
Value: 9.392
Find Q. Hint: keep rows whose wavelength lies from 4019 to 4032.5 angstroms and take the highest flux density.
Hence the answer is 12.58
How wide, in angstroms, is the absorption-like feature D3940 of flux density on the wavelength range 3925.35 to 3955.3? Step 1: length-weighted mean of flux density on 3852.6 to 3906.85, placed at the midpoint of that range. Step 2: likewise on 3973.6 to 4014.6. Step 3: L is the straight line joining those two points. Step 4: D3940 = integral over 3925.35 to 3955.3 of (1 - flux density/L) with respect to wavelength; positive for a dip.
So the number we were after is 9.0 angstroms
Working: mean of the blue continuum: 6.71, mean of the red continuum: 10.1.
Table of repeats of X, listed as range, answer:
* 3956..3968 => 7.876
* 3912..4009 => 11.39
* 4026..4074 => 11.93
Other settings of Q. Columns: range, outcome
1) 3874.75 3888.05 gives 7.633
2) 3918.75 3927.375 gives 8.824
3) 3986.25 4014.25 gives 11.42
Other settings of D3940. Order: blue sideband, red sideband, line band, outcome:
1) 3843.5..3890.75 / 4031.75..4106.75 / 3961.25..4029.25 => -2.90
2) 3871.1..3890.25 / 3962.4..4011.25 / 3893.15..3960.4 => 1.77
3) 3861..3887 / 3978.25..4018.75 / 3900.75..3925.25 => -1.12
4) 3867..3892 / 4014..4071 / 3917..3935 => 3.15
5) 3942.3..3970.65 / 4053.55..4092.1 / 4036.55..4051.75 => -2.34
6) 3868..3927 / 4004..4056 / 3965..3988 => 5.74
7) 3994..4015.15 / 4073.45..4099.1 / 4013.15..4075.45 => -0.32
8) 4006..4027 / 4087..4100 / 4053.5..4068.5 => 1.34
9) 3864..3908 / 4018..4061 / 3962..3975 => 6.15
